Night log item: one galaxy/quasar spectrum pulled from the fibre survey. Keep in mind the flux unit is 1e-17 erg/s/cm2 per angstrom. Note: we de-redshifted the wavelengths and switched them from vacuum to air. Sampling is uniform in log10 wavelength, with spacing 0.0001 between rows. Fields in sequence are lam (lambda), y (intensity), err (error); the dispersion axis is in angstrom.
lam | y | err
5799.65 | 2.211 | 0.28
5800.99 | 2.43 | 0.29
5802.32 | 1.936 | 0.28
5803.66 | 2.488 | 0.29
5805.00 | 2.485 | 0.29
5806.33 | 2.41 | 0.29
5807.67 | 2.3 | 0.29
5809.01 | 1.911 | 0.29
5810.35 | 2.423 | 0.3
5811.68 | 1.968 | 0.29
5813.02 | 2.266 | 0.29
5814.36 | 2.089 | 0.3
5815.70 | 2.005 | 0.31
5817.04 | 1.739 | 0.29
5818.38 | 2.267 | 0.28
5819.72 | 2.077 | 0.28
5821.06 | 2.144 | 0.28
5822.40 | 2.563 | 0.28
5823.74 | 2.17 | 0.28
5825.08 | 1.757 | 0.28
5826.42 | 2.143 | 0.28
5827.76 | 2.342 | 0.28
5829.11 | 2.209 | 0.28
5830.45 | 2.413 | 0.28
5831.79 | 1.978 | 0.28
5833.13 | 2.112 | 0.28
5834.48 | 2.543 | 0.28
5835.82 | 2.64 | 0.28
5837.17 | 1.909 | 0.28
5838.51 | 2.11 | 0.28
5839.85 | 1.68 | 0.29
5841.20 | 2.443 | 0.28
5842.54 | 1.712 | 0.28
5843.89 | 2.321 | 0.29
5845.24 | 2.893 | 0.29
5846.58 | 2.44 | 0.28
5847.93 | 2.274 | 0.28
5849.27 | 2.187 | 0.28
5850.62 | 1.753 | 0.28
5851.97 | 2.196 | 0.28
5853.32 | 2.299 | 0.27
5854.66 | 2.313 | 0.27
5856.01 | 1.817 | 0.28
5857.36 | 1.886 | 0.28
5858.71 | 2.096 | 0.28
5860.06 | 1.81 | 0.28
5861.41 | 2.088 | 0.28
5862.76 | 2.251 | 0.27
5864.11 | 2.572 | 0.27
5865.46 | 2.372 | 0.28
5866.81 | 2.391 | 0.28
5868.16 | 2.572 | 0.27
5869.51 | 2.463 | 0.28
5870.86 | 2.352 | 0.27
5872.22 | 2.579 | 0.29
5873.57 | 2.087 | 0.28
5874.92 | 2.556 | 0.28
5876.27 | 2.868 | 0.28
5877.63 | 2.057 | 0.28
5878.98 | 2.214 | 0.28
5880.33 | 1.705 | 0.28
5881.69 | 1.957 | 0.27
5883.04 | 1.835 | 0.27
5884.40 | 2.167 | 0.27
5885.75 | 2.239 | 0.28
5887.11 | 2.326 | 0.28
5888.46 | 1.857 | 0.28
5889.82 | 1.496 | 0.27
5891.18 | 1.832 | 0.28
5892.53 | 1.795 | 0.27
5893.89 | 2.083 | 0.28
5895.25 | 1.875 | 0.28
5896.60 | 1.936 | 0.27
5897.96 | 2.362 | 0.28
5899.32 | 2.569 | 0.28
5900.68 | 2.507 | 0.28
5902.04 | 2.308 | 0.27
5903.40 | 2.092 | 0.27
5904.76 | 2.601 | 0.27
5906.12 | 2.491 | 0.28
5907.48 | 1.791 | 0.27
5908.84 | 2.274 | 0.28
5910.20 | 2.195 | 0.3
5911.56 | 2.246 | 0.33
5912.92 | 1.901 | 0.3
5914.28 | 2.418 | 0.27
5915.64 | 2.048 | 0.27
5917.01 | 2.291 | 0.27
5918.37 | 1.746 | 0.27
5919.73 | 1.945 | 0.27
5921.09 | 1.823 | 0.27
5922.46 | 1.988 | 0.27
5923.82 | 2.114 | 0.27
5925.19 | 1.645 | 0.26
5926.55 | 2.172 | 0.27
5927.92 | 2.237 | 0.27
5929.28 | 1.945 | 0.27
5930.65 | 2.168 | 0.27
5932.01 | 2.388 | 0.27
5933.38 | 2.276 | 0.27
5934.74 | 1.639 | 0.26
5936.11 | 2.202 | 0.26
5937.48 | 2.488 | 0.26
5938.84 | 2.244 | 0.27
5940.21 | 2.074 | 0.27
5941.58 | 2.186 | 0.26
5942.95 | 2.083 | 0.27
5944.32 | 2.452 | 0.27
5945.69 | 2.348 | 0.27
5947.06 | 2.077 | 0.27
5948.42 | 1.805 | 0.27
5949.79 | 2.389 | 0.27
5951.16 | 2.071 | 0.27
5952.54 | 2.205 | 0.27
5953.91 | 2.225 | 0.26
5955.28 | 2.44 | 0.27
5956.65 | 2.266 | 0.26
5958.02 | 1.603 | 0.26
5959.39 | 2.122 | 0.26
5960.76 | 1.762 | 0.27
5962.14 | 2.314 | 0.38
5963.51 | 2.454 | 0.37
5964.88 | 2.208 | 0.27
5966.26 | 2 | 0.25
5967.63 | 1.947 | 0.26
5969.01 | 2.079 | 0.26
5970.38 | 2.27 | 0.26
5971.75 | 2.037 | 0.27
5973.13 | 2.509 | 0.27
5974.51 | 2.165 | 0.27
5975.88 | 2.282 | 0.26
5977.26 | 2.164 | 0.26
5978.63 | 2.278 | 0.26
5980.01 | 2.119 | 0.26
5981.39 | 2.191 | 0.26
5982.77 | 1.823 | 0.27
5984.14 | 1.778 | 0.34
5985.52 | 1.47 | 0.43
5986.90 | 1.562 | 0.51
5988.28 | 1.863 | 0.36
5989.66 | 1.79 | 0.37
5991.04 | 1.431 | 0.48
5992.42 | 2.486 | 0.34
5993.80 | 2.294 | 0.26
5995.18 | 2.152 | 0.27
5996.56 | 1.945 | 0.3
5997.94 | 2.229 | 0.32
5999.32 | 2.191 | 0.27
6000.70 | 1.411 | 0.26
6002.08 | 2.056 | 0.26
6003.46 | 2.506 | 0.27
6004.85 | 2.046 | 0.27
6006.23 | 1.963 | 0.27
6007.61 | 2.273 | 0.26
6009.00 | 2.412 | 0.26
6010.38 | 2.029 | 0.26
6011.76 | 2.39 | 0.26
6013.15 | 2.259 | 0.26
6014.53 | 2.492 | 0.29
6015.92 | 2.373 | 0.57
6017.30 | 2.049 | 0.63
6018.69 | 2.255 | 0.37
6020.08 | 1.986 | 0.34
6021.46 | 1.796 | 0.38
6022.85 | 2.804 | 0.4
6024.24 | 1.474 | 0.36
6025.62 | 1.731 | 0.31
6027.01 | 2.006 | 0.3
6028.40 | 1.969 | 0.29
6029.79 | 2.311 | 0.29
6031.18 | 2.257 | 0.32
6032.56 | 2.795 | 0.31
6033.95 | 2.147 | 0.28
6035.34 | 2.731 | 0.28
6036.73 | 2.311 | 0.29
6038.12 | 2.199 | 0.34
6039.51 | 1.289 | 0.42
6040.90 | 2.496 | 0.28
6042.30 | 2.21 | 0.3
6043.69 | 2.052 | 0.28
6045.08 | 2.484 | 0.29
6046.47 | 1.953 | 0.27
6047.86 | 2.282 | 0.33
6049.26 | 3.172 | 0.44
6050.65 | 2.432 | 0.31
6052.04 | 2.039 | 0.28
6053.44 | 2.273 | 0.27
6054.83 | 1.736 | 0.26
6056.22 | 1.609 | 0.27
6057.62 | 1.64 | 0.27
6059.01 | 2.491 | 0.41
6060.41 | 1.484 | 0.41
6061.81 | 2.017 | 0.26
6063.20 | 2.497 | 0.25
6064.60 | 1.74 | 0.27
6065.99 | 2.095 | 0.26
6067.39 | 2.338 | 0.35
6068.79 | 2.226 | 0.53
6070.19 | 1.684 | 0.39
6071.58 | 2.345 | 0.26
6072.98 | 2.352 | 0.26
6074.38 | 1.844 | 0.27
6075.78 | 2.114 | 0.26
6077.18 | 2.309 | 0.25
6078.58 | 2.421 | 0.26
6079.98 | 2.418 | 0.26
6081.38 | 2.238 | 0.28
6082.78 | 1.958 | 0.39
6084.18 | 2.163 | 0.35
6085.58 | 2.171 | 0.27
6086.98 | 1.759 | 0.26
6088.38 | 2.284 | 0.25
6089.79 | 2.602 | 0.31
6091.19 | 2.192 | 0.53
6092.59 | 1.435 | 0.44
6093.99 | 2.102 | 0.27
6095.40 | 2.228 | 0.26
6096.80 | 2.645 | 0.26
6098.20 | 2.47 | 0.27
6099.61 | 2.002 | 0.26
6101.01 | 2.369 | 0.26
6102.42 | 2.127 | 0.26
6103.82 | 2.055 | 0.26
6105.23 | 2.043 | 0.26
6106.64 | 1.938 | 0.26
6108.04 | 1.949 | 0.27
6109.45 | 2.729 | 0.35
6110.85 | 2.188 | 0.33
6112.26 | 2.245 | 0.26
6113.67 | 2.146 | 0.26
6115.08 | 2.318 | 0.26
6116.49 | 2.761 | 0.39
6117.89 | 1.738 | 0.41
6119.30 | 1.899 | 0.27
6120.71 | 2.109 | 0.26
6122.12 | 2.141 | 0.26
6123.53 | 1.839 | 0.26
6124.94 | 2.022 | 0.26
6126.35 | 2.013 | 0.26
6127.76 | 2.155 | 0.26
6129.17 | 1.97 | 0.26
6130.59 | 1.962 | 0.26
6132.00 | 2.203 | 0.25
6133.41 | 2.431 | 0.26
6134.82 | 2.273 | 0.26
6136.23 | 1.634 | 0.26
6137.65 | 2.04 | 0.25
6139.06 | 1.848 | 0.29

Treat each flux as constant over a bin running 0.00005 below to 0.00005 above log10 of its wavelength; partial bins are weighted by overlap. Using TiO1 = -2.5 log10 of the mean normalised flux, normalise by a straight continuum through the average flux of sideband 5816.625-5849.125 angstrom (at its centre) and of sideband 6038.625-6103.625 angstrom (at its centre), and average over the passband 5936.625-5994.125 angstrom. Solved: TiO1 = 0.04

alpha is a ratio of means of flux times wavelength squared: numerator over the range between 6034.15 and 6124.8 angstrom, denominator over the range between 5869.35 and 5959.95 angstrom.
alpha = 1.06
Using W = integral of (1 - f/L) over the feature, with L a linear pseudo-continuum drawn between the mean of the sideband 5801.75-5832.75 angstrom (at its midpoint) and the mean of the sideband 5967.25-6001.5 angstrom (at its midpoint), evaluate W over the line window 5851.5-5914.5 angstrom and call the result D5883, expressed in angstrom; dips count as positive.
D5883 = -2.02 angstrom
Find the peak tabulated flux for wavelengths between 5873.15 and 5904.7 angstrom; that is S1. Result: 2.868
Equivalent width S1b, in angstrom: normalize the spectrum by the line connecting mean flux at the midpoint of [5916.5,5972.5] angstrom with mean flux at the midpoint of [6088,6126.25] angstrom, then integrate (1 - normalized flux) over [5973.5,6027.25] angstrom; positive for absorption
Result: 1.6 angstrom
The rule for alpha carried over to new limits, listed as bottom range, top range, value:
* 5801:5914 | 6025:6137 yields 1.06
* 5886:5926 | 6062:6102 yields 1.10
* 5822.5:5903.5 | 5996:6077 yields 1.04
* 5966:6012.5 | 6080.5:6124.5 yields 1.08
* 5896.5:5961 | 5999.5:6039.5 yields 1.04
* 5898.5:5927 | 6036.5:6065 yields 1.03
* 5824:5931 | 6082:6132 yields 1.07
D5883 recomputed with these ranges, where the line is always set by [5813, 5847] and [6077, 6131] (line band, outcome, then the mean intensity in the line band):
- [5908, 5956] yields 0.91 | 2.13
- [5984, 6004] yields 2.07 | 1.94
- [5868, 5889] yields -0.50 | 2.23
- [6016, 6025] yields 0.36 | 2.08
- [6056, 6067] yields 0.96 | 1.97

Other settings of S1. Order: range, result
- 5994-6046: 2.804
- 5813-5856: 2.893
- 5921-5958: 2.488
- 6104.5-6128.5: 2.761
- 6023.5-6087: 3.172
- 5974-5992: 2.282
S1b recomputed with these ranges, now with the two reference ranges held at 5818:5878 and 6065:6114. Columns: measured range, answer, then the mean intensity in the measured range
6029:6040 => -0.41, 2.27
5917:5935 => 1.56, 2.03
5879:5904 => 1.91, 2.06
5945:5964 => 0.56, 2.15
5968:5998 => 2.26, 2.04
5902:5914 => 0.05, 2.21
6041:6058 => 0.05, 2.18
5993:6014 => 0.47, 2.15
